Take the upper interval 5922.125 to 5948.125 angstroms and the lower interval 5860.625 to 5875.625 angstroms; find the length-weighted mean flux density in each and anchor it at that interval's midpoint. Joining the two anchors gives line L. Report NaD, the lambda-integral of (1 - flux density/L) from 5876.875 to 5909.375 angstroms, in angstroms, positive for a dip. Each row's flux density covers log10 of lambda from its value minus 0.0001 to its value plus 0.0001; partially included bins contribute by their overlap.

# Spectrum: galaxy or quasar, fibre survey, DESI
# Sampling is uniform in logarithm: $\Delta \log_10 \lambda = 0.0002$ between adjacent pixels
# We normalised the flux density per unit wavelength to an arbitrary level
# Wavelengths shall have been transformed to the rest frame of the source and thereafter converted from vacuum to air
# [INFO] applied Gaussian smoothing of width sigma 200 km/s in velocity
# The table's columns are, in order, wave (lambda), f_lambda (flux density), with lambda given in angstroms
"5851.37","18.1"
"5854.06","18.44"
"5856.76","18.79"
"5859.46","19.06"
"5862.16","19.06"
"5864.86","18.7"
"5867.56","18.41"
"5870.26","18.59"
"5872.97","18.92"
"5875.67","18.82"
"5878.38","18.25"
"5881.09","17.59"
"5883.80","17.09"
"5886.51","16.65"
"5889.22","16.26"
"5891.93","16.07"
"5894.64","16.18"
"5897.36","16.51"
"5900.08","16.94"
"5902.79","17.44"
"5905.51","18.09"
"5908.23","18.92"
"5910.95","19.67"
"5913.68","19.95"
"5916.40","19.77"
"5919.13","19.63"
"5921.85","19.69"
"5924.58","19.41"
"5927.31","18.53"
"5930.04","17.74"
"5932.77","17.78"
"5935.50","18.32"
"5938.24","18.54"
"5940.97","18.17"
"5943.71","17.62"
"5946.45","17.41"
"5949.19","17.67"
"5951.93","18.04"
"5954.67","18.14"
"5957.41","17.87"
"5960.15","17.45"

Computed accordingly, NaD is 2.4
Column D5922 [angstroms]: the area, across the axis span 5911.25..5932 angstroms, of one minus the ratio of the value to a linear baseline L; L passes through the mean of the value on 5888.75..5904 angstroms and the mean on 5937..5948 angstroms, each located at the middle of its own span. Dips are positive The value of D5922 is -2.3 angstroms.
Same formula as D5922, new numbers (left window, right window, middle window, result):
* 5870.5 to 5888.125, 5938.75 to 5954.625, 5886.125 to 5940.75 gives -0.8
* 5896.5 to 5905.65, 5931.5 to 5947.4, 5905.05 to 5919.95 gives -1.7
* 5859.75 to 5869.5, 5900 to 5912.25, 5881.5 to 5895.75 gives 1.5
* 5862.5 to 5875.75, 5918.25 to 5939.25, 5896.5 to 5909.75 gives 0.7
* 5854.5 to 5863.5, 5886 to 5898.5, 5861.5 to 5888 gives -0.7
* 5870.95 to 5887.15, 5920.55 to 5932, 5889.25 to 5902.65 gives 1.3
